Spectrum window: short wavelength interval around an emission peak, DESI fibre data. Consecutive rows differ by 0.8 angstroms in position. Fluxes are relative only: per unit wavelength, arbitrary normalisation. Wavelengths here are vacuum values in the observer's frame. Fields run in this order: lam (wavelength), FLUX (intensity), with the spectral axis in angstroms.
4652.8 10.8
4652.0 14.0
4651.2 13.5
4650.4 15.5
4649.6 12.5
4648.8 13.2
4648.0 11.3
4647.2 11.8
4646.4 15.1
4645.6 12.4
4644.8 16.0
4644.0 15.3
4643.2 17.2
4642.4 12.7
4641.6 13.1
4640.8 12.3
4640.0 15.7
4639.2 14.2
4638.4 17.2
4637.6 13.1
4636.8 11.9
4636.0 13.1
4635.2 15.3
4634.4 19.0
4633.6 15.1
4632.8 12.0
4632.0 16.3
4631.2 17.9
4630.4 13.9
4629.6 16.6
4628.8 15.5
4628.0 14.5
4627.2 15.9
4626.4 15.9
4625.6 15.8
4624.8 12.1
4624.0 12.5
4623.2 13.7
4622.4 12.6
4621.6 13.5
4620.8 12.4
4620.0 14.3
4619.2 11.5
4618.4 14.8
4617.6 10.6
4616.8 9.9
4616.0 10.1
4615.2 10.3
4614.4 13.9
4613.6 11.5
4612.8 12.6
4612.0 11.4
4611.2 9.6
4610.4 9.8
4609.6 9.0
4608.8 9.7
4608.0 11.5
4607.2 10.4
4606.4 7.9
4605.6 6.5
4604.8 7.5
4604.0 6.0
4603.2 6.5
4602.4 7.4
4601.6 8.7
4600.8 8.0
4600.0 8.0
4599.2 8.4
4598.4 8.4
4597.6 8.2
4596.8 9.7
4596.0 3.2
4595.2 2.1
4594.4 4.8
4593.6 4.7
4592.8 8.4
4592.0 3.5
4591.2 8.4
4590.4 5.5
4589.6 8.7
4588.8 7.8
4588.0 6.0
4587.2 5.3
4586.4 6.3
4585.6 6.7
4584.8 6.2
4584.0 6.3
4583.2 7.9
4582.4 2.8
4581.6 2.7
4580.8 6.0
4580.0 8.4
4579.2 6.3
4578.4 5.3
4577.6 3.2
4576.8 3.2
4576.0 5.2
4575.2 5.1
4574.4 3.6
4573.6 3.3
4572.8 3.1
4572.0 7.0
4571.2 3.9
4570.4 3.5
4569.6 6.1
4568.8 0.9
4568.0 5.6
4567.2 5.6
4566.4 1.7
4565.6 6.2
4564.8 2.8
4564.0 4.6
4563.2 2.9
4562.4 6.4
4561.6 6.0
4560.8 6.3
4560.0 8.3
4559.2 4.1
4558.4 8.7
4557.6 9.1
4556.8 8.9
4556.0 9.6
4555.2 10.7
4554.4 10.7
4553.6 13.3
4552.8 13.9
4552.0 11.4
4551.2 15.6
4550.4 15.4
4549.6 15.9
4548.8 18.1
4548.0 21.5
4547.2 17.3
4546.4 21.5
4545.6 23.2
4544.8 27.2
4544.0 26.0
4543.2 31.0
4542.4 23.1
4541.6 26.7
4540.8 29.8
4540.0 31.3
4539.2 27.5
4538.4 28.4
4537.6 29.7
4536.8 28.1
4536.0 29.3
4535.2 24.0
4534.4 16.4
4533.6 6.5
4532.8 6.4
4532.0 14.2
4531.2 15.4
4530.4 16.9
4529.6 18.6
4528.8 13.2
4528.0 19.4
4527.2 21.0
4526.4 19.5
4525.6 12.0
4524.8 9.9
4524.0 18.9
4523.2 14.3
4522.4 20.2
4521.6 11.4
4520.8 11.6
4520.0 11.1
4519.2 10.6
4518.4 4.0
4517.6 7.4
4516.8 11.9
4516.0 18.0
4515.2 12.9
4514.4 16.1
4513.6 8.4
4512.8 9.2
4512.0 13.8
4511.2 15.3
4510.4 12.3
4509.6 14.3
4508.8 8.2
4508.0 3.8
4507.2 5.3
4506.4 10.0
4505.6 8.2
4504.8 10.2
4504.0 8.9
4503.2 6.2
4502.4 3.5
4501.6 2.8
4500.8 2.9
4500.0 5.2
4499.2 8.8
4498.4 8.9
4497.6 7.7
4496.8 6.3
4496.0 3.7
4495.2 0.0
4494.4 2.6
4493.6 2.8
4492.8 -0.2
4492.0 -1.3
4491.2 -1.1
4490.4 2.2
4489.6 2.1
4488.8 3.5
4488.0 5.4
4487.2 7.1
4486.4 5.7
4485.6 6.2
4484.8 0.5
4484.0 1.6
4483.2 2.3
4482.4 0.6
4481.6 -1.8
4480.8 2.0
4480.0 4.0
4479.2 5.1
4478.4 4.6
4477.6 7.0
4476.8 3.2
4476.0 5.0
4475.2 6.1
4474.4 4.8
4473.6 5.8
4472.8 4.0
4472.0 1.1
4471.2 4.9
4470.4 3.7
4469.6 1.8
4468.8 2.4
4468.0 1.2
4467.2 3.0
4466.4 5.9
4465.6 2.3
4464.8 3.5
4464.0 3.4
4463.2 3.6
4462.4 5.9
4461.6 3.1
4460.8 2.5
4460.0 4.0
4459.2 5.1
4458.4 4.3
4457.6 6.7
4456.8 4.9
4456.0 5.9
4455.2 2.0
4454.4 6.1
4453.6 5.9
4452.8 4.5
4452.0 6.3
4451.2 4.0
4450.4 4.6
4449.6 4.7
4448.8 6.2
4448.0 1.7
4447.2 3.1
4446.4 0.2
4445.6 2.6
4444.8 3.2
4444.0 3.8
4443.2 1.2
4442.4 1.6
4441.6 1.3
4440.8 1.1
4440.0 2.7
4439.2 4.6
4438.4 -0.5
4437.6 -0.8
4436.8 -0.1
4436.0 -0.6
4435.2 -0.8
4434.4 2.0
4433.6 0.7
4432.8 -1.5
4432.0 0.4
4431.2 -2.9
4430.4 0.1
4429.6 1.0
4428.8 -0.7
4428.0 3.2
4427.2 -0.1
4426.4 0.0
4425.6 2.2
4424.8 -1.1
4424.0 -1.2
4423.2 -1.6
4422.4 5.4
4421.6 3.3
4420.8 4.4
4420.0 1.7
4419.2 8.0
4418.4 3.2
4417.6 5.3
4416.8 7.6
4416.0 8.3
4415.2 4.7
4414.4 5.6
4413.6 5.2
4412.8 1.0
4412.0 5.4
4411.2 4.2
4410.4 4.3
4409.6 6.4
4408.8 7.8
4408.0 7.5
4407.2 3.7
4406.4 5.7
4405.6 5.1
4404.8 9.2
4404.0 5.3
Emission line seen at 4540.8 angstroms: Lyman alpha 1216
